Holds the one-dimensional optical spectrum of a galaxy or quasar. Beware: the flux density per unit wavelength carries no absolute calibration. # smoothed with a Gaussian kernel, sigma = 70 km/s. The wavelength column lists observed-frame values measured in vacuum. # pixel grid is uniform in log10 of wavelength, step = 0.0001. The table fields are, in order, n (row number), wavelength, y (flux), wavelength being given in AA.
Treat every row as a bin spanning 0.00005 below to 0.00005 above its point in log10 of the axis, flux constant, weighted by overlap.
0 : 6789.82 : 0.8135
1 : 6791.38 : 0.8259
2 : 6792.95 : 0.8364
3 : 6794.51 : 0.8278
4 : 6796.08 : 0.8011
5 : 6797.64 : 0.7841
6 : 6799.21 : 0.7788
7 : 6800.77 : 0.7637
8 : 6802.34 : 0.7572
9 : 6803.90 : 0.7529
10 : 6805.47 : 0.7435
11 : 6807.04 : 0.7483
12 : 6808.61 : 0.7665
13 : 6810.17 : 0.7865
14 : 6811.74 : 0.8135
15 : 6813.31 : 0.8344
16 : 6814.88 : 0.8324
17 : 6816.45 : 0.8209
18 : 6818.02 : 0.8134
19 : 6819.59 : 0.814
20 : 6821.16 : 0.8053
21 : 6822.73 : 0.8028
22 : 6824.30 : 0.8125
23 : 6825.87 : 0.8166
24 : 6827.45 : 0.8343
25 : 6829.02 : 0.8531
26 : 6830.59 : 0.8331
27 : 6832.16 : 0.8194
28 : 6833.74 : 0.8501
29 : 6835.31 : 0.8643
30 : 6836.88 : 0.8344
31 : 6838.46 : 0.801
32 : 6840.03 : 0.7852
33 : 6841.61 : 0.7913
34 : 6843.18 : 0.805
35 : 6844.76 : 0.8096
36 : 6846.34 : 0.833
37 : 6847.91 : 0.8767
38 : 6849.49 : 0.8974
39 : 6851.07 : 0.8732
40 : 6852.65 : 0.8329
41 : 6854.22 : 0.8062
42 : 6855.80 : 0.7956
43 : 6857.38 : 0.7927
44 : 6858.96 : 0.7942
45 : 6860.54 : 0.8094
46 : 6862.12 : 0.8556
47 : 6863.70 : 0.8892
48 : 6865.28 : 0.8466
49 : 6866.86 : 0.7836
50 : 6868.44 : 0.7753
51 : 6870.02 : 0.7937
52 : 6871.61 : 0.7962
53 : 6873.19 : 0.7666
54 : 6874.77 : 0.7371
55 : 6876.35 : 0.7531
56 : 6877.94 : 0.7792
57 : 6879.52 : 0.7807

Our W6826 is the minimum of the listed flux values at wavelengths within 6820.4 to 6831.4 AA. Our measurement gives 0.8028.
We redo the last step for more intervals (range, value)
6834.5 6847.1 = 0.7852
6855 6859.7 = 0.7927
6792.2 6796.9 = 0.8011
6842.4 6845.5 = 0.805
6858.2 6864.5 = 0.7942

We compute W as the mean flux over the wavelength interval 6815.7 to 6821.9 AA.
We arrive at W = 0.813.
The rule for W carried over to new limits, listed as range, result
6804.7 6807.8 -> 0.745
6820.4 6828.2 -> 0.814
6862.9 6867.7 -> 0.84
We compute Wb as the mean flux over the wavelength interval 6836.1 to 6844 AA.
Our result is 0.803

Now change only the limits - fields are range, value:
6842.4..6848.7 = 0.831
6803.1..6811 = 0.76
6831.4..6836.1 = 0.845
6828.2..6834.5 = 0.839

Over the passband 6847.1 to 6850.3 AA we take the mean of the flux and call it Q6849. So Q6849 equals 0.887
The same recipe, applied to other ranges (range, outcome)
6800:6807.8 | 0.753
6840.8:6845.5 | 0.801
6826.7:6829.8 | 0.844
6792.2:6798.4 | 0.813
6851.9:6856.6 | 0.812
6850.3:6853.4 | 0.853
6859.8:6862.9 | 0.833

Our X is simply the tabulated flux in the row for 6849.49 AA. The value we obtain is 0.8974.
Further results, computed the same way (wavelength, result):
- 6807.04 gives 0.7483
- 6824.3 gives 0.8125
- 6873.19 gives 0.7666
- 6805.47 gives 0.7435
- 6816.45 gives 0.8209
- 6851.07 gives 0.8732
